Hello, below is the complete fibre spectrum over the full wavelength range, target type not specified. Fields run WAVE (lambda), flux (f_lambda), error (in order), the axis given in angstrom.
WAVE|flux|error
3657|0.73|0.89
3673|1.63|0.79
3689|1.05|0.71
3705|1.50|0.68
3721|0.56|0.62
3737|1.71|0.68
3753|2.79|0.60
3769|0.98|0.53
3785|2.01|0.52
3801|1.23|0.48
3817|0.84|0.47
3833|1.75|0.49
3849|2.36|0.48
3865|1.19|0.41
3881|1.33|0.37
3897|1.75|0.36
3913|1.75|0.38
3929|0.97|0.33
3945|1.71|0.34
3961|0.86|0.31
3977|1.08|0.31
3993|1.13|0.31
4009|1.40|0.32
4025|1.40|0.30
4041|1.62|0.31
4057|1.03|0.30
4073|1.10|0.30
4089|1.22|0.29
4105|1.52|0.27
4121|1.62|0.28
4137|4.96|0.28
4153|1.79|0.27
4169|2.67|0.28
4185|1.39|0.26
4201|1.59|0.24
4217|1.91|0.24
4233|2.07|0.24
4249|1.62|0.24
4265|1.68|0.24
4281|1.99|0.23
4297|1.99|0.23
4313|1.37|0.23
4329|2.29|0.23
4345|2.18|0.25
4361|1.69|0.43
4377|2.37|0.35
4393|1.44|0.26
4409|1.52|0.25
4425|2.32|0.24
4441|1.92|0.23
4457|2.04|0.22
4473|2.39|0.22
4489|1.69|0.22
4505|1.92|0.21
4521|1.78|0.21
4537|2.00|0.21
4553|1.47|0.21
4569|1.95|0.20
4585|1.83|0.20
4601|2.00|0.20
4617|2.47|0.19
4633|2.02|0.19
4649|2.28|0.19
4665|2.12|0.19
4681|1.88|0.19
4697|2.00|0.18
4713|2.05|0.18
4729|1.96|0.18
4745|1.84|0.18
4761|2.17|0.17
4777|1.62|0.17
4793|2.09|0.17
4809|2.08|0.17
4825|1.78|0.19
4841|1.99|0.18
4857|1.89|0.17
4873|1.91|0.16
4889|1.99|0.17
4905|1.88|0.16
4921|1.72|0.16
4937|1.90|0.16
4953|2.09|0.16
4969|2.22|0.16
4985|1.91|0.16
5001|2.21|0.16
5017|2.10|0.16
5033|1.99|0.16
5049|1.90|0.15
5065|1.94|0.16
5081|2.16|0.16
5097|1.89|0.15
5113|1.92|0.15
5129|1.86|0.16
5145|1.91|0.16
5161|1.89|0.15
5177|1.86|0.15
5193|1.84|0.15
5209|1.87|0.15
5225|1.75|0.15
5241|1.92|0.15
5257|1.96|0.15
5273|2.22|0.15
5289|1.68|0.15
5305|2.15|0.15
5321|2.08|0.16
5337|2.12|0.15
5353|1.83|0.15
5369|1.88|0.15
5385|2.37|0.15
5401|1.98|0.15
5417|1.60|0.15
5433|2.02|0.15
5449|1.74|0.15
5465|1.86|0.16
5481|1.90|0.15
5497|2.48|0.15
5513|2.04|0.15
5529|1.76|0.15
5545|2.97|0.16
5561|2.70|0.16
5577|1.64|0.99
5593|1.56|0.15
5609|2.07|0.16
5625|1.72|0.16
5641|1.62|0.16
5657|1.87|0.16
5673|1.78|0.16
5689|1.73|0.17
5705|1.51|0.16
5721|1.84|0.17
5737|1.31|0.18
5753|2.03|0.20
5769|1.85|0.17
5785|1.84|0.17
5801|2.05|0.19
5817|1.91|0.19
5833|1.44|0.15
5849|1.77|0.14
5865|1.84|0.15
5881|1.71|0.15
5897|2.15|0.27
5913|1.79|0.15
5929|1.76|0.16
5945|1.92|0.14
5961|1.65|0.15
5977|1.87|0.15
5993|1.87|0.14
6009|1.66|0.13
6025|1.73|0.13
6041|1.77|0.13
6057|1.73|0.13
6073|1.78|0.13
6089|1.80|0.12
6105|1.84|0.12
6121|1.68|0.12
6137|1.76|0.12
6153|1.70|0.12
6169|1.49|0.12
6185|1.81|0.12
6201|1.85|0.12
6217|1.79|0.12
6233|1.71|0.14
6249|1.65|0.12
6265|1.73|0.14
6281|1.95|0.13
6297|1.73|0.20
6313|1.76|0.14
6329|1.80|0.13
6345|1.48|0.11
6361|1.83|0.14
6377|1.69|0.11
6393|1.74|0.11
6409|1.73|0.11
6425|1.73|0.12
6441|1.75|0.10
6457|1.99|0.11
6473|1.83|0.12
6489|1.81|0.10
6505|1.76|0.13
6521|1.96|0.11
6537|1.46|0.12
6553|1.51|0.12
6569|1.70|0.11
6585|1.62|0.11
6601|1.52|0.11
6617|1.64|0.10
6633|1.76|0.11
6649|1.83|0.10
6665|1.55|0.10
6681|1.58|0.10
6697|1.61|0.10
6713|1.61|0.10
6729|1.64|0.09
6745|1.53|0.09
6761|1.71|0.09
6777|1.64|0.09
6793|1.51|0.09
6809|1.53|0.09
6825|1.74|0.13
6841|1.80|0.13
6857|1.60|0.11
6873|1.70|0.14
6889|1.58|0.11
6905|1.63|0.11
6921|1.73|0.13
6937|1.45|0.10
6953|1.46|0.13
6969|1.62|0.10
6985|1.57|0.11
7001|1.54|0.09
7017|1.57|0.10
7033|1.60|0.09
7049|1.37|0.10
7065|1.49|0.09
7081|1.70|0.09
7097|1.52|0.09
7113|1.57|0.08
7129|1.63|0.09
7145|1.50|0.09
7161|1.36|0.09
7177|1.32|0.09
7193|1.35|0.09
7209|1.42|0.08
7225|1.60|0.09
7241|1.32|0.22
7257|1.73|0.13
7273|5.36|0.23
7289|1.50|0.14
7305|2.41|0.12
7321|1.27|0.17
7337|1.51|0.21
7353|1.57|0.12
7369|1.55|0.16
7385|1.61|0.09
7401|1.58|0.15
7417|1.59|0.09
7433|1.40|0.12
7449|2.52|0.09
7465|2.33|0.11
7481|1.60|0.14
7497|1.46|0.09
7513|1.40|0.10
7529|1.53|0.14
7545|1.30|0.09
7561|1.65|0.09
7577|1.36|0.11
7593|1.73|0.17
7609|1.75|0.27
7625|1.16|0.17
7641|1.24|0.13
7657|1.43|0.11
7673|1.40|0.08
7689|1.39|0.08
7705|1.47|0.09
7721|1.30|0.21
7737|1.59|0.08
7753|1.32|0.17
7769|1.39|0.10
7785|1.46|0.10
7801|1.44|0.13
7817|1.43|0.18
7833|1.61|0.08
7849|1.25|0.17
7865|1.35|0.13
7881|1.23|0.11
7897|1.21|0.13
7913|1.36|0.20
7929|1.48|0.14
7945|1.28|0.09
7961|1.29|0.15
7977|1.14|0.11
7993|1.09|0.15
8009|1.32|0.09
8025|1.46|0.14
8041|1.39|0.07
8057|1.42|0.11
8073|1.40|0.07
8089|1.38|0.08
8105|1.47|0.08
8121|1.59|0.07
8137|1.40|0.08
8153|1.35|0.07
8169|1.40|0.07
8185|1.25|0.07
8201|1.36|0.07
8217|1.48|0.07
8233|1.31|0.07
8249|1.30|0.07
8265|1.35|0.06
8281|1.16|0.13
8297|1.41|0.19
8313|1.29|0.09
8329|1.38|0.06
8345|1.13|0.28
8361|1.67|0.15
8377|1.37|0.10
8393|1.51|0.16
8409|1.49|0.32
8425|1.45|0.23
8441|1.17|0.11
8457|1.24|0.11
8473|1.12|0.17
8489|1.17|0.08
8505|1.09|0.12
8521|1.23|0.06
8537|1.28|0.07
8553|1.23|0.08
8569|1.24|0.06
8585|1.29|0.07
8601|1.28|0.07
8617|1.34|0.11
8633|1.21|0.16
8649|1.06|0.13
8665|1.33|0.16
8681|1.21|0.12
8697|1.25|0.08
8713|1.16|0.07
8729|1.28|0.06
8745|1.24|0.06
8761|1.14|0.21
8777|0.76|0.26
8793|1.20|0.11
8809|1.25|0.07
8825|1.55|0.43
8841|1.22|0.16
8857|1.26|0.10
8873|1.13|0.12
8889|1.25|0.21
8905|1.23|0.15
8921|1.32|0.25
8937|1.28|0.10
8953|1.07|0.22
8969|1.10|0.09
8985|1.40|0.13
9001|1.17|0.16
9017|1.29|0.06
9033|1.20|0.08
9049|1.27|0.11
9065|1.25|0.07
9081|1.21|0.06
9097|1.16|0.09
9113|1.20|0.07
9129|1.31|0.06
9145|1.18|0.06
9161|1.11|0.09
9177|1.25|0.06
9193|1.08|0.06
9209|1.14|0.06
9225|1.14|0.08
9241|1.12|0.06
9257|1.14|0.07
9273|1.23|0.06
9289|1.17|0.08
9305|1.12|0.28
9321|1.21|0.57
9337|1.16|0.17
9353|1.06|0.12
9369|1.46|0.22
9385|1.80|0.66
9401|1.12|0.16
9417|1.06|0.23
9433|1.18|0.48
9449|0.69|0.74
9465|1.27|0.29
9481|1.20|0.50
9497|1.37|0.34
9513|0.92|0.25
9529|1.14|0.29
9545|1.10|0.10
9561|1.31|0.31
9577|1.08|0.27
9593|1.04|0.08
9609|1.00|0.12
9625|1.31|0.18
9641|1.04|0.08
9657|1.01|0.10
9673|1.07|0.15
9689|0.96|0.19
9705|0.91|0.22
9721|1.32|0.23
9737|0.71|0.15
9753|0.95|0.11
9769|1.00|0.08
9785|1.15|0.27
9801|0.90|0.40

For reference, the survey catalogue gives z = 0.11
